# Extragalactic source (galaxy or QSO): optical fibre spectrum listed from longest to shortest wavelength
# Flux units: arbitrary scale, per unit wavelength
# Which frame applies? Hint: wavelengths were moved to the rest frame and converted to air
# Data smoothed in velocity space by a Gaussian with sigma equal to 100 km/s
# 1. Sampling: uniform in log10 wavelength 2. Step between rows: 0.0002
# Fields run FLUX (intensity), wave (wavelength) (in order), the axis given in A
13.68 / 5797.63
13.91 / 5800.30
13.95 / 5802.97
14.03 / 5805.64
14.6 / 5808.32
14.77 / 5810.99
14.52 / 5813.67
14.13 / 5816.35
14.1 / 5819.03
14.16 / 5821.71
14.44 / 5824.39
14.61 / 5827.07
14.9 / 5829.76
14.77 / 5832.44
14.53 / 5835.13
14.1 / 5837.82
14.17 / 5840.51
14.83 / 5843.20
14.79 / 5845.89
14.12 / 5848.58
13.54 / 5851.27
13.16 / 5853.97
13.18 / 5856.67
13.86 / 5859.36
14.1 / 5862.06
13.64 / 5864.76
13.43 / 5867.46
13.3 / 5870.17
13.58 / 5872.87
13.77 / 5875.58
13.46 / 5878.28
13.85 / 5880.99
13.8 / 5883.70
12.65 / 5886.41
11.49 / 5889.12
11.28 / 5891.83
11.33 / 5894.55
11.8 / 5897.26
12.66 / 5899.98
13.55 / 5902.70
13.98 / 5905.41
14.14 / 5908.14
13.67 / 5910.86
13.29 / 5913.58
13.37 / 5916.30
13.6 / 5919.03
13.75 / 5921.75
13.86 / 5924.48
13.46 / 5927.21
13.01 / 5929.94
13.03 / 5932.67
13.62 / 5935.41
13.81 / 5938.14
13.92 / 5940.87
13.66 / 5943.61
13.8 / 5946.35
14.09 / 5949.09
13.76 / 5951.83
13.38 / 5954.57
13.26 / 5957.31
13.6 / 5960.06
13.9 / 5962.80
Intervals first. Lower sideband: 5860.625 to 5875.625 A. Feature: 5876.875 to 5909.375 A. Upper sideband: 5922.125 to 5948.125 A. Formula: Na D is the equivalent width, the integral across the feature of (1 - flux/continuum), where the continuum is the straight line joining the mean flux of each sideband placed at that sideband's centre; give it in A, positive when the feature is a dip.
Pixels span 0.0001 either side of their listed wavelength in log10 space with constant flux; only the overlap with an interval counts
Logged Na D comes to 1.9 A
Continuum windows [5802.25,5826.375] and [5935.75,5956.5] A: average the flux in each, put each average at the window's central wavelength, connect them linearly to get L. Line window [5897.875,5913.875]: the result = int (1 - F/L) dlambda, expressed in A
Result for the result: 0.5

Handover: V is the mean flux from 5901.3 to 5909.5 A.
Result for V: 13.9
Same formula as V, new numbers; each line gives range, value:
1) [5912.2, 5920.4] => 13.4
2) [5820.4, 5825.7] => 14.3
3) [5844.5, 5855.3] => 13.9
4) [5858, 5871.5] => 13.7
